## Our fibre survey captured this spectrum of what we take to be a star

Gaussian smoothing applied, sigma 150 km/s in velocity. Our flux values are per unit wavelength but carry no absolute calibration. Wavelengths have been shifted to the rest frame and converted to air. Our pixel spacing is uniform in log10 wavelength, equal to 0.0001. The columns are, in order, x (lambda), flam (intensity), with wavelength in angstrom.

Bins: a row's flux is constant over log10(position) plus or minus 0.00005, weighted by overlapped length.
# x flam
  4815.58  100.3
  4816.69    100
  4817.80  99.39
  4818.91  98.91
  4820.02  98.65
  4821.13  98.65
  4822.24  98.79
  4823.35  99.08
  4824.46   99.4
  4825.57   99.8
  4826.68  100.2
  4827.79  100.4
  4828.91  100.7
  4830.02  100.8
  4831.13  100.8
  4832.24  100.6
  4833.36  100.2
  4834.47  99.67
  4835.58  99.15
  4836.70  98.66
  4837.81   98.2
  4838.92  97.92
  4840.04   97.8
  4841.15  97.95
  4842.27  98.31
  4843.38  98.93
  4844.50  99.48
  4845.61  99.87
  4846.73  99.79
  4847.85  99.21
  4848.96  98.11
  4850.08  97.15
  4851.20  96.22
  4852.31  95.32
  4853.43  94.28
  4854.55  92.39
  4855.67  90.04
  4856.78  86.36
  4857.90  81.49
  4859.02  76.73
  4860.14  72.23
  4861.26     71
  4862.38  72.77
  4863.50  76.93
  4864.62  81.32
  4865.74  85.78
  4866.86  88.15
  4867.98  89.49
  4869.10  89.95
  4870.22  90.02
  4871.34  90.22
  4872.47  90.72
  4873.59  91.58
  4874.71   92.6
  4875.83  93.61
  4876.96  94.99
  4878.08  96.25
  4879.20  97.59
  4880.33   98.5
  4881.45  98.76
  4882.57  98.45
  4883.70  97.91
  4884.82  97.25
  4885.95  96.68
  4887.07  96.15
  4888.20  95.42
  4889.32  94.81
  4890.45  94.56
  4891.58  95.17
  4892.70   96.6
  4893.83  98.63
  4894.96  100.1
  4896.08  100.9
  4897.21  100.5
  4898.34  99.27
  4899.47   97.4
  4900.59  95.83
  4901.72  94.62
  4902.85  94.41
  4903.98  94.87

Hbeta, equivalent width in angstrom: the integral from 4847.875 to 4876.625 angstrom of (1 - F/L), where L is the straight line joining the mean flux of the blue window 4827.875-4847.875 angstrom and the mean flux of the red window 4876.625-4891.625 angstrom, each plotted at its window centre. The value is 3.0 angstrom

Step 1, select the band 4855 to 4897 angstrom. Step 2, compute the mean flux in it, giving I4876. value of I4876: 90.9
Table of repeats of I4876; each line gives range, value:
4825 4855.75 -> 98.4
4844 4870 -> 88.4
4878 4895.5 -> 97.1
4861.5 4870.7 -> 83.8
